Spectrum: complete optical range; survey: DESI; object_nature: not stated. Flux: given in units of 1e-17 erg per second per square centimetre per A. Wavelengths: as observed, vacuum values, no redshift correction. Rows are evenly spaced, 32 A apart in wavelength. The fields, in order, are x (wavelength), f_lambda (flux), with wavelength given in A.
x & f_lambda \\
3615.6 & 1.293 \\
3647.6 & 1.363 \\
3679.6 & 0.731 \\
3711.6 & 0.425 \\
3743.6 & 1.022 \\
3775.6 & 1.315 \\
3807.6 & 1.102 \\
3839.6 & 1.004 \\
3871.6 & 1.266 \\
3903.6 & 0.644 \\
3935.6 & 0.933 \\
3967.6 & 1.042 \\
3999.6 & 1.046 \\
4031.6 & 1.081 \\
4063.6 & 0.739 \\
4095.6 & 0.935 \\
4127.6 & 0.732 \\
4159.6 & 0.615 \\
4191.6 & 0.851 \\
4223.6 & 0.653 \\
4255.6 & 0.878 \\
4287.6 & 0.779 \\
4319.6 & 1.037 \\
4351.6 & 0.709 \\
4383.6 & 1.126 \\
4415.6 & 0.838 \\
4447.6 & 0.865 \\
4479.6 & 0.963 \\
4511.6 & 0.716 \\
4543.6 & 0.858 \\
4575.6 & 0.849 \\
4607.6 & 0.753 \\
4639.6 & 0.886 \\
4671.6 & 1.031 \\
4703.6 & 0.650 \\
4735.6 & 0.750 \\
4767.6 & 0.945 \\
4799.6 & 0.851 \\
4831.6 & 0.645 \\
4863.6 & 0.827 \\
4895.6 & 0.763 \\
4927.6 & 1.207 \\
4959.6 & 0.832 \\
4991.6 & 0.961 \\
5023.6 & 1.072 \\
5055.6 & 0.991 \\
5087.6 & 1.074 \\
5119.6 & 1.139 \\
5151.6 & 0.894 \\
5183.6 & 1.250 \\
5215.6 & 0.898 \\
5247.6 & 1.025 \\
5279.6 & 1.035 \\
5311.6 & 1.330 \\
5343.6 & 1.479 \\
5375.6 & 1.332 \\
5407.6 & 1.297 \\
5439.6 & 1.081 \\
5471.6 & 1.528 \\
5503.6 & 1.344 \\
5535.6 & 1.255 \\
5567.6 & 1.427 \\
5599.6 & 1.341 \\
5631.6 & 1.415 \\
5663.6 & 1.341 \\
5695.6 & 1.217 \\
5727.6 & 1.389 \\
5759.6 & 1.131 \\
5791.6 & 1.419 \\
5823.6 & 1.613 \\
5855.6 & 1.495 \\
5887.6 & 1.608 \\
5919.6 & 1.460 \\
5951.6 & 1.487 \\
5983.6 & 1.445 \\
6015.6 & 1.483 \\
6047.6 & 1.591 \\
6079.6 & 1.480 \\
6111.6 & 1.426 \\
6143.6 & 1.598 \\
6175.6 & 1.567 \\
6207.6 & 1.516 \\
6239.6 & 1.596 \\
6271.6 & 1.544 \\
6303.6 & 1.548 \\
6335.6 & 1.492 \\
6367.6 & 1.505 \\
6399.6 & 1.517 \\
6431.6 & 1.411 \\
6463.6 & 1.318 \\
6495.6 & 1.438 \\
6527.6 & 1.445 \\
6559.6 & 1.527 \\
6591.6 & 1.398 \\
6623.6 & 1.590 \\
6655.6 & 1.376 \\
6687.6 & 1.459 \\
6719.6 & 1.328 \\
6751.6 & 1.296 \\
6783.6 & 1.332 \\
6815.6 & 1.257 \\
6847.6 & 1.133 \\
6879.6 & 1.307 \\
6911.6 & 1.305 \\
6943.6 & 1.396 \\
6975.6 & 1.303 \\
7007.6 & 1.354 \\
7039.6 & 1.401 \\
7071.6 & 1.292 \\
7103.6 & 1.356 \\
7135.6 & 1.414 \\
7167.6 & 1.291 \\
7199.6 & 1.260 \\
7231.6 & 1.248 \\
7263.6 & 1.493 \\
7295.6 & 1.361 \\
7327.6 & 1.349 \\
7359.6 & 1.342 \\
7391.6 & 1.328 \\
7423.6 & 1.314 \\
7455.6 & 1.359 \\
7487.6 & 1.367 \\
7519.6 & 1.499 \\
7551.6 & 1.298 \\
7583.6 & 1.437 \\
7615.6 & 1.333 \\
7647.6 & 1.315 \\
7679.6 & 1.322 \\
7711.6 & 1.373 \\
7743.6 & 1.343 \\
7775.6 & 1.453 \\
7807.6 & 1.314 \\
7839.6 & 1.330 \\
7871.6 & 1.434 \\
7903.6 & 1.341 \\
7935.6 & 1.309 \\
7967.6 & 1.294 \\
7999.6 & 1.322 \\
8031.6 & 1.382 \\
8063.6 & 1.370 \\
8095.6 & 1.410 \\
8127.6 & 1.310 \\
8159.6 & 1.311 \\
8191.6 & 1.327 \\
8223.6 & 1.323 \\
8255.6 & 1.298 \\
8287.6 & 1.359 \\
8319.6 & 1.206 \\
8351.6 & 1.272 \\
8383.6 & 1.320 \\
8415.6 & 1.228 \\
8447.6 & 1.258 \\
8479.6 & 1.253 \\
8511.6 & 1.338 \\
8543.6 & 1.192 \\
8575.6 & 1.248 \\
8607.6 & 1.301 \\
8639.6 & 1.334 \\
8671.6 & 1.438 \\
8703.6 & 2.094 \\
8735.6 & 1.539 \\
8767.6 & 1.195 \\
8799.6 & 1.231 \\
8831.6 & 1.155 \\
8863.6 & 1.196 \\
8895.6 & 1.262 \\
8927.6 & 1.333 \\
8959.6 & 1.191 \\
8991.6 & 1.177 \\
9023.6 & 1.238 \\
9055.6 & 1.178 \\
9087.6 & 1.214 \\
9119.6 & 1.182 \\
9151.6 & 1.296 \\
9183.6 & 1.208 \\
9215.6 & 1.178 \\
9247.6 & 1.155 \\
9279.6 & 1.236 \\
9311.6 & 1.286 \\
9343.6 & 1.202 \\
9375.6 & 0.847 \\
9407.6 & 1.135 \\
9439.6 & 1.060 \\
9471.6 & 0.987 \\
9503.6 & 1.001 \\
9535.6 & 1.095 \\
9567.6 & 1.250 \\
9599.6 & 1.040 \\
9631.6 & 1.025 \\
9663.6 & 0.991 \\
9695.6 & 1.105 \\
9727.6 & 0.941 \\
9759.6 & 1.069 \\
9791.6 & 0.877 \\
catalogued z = 0.33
